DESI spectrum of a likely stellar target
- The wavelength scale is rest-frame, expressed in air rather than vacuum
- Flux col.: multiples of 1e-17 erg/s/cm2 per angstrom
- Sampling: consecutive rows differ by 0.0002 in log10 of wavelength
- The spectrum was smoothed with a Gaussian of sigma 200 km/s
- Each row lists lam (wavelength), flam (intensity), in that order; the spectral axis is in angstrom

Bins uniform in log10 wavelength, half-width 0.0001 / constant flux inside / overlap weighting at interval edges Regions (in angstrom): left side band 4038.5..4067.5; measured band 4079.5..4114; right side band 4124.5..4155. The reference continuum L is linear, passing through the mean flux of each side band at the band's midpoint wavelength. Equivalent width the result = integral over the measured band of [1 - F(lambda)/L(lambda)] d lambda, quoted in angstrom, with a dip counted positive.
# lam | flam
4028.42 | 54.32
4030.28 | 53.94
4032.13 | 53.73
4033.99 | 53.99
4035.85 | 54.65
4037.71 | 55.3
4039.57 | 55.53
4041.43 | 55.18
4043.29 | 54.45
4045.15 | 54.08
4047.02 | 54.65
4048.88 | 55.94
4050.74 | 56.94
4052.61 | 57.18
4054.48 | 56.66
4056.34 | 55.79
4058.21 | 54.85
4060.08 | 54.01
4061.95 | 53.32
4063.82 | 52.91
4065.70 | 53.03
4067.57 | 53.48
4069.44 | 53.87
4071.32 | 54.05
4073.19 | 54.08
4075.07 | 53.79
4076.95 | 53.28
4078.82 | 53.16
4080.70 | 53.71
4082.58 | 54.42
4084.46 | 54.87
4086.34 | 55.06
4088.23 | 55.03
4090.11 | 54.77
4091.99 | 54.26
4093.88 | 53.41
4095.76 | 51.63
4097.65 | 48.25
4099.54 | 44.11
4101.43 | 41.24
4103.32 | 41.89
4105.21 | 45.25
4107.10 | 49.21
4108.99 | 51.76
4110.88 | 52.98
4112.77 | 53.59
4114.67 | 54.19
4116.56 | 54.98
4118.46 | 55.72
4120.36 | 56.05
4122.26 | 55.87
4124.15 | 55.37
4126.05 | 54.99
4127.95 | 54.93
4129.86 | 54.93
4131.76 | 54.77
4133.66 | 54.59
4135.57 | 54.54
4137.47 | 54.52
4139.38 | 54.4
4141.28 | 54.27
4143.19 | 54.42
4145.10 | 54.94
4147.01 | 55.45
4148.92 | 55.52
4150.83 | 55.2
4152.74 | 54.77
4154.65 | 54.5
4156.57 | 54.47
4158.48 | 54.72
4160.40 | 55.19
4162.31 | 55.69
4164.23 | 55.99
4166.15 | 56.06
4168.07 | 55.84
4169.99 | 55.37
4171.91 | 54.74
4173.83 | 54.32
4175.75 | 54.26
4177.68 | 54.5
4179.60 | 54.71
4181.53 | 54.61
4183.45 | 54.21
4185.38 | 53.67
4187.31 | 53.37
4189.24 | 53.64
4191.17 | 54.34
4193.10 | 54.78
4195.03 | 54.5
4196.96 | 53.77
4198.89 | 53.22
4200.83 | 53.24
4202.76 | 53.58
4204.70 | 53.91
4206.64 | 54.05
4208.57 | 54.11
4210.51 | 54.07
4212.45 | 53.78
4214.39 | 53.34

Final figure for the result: 2.5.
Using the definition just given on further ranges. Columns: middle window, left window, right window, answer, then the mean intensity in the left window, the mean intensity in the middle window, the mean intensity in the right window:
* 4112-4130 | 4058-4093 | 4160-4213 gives -0.3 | 54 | 55.1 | 54.4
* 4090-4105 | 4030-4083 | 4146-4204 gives 1.7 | 54.5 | 48.2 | 54.6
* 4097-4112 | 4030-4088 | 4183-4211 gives 2.1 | 54.5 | 46.9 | 53.9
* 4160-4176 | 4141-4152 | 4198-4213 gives -0.2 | 55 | 55.3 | 53.7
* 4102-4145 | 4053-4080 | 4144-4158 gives 1.1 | 54.1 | 53.3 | 55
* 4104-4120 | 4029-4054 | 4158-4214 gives 0.7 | 55.1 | 52.2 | 54.4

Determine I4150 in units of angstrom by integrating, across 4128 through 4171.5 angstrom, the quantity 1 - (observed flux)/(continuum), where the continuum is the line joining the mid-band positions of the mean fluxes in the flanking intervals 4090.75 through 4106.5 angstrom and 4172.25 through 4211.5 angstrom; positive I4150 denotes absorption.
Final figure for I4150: -3.27 angstrom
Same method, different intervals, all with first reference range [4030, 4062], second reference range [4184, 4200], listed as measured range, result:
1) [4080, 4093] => 0.0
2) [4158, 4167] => -0.2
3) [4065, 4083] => 0.4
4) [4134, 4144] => 0.0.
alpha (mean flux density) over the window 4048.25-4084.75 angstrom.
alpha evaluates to 54.4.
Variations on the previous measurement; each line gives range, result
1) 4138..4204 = 54.6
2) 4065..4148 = 53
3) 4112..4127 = 55.1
